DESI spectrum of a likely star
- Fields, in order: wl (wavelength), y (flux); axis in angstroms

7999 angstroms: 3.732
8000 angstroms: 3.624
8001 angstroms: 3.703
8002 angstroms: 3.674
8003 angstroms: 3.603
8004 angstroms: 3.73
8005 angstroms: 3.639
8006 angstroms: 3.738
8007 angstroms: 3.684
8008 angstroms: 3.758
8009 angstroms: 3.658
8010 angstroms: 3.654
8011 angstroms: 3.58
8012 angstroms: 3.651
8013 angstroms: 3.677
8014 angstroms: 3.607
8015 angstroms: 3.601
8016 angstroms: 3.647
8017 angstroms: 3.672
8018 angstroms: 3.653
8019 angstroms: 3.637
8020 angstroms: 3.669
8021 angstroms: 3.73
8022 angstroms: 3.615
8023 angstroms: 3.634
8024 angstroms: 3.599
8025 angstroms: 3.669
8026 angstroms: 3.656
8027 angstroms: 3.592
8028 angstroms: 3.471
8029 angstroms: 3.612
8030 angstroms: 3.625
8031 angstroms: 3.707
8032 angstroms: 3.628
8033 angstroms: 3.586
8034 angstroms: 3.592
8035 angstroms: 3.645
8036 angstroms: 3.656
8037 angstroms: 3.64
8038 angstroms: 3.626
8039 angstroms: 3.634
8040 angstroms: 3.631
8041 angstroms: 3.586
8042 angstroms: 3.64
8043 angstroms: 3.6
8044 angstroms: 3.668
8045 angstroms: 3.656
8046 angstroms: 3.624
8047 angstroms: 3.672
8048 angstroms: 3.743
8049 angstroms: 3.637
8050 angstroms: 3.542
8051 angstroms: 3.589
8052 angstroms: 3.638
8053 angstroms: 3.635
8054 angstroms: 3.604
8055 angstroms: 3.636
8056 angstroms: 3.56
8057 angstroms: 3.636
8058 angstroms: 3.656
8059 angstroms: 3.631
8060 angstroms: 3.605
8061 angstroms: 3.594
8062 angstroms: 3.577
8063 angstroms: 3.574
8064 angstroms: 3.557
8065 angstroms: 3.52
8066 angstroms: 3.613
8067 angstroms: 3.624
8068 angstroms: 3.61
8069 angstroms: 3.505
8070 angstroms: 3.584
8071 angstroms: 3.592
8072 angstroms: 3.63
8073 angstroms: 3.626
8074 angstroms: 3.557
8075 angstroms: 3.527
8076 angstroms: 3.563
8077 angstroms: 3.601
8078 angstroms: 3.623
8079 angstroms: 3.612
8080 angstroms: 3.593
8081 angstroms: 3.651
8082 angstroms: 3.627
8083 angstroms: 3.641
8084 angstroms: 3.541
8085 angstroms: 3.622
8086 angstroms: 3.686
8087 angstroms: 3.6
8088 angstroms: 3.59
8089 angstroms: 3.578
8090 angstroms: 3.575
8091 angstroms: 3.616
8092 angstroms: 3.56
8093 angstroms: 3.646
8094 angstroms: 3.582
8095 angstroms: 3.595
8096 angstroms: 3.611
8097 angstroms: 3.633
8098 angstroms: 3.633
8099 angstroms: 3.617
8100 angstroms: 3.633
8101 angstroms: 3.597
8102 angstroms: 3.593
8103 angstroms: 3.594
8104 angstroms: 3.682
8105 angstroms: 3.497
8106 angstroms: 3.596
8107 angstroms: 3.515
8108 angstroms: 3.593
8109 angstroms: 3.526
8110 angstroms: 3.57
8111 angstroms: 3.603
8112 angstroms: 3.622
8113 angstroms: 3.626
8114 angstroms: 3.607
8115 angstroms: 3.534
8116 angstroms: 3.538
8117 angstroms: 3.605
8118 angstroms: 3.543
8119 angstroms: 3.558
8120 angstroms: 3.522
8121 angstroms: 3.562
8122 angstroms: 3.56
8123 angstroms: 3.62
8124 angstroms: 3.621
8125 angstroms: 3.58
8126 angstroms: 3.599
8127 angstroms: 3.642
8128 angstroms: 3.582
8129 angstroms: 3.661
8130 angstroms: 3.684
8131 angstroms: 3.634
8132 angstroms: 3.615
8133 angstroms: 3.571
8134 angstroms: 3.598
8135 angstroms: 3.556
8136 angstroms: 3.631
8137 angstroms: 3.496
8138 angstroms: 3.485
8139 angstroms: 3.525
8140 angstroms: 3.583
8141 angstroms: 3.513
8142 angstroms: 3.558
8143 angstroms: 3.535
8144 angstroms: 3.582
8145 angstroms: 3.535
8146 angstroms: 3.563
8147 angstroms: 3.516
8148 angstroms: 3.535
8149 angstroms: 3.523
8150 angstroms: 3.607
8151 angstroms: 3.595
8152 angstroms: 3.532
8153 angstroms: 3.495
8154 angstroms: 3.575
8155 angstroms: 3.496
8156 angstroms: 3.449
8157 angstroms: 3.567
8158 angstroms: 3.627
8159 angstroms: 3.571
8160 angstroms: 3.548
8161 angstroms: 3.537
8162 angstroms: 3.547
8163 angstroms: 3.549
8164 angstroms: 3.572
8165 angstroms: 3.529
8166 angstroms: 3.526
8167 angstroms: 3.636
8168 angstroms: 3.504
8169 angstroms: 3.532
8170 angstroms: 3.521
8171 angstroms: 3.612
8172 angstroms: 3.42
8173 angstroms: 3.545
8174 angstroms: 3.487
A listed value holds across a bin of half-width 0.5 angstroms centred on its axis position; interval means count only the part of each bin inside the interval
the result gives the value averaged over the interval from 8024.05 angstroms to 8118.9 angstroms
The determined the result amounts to 3.6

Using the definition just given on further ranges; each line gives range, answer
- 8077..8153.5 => 3.59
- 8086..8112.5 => 3.6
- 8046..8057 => 3.63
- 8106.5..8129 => 3.58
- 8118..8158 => 3.57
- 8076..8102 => 3.61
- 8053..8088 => 3.6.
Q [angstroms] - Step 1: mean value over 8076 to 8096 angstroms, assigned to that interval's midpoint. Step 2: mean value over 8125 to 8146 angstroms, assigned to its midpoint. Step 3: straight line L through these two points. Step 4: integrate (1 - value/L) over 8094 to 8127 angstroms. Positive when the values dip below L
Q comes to 0.05 angstroms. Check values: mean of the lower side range 3.61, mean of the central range 3.59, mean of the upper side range 3.58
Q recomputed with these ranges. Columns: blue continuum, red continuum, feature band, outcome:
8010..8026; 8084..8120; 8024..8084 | 0.2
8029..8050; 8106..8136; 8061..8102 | 0.2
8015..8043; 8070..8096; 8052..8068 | 0.0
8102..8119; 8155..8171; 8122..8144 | -0.1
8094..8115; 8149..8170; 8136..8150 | 0.1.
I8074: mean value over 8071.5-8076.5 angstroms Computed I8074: 3.58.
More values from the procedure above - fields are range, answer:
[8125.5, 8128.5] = 3.61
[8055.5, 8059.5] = 3.62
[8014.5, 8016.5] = 3.62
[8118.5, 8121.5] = 3.55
